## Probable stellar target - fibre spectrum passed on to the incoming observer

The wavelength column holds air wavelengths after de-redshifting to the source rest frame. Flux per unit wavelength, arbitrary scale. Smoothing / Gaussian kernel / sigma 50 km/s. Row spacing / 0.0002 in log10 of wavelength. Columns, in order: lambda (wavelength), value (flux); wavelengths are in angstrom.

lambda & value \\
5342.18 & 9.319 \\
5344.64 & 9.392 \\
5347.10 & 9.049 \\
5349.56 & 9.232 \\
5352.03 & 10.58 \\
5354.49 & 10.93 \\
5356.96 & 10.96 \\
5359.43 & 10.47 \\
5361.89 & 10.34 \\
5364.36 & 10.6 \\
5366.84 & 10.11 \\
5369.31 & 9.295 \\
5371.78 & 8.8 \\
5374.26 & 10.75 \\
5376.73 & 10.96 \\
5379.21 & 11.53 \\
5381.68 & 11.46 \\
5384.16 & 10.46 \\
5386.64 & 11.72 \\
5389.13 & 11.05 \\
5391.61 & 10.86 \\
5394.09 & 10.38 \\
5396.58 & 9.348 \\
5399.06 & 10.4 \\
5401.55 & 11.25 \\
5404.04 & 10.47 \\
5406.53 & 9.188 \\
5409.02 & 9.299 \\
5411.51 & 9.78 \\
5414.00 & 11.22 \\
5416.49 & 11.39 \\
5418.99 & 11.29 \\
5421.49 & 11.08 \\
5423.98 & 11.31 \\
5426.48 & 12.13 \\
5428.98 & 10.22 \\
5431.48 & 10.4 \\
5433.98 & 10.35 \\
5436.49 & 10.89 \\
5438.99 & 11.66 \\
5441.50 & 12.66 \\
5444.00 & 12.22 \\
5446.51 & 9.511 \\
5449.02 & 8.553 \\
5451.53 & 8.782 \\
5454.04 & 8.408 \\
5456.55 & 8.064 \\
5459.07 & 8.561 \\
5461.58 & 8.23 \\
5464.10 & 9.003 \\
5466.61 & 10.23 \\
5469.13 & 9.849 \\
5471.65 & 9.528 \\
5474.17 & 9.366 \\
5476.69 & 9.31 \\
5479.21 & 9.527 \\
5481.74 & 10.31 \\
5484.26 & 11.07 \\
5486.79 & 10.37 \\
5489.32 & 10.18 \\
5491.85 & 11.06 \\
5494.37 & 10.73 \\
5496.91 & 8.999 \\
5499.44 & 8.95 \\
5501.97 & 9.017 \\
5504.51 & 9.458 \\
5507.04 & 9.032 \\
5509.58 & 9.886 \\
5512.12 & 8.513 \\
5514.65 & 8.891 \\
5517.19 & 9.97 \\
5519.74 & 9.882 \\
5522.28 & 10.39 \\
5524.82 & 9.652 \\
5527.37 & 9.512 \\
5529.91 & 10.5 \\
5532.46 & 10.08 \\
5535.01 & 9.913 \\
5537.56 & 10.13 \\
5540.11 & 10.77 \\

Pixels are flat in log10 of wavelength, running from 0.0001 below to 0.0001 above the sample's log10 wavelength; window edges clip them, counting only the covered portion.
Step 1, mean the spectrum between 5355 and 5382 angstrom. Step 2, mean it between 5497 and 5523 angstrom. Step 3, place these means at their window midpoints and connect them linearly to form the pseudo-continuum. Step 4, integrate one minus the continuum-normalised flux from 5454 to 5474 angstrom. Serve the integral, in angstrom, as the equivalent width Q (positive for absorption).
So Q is 1.4 angstrom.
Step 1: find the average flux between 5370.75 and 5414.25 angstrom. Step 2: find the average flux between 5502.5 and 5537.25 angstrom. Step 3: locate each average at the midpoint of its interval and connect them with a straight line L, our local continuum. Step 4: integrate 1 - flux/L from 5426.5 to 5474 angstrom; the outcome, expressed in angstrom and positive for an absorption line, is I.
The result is 1.10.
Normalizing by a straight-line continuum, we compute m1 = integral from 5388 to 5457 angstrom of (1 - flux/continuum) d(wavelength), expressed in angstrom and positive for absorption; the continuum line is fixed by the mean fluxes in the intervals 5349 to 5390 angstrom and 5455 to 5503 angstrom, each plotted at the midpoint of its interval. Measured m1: -2.5 angstrom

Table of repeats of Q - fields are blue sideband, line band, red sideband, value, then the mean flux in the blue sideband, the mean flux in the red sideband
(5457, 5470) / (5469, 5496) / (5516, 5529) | -2.2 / 9.08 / 9.9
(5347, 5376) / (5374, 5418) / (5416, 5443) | 0.2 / 10.1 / 11.2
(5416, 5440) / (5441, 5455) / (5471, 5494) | 1.1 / 11.1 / 10.1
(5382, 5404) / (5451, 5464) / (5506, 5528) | 2.1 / 10.7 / 9.53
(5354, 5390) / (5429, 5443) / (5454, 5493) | -1.6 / 10.6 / 9.6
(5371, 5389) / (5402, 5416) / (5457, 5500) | 0.5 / 10.9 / 9.7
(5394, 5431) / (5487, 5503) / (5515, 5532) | 0.4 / 10.6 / 9.93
